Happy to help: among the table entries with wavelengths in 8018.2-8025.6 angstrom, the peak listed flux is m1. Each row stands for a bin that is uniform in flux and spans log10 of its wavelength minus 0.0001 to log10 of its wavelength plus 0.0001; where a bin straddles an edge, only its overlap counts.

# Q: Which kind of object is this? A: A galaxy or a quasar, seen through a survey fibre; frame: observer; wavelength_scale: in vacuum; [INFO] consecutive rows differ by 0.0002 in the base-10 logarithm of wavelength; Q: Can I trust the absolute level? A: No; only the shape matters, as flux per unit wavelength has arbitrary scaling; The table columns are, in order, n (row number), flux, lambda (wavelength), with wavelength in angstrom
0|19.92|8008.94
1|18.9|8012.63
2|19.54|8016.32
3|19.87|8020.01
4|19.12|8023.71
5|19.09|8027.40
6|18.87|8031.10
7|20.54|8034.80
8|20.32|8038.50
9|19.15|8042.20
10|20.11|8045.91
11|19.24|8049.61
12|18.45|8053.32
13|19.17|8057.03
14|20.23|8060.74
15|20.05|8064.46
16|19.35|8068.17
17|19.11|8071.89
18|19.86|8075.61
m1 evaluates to 19.87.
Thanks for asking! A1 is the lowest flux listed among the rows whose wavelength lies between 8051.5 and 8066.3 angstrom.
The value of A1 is 18.45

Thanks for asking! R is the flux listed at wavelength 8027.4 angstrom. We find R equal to 19.09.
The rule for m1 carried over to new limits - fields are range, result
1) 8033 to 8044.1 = 20.54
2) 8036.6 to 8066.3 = 20.32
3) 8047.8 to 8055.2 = 19.24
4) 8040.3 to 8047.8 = 20.11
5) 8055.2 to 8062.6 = 20.23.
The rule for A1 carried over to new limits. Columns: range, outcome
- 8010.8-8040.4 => 18.87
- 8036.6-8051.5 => 19.15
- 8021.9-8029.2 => 19.09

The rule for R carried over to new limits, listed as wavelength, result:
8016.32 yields 19.54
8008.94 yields 19.92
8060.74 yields 20.23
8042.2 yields 19.15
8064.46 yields 20.05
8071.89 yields 19.11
